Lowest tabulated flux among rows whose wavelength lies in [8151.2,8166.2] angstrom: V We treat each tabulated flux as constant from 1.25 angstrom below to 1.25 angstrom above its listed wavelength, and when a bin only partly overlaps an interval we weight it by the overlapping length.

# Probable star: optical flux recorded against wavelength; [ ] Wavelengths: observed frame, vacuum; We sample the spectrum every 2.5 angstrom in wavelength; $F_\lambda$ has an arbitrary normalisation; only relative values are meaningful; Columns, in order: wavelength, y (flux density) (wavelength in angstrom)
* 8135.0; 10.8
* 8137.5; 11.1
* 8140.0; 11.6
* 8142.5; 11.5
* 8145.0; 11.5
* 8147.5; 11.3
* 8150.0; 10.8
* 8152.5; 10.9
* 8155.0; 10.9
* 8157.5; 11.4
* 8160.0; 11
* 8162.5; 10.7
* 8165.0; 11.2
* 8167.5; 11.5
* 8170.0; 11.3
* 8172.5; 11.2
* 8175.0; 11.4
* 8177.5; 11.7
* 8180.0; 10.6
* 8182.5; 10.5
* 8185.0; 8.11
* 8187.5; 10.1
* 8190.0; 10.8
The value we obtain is 10.7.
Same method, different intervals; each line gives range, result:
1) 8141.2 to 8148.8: 11.3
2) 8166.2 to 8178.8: 11.2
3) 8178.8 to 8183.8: 10.5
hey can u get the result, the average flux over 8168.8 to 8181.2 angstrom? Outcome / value 11.2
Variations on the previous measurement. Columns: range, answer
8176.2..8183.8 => 10.9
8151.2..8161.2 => 11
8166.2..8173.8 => 11.3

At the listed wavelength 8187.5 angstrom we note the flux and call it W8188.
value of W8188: 10.1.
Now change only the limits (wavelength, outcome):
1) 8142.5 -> 11.5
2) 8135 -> 10.8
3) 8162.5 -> 10.7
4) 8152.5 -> 10.9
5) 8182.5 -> 10.5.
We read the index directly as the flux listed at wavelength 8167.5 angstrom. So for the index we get 11.5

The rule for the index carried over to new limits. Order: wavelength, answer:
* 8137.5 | 11.1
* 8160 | 11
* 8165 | 11.2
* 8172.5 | 11.2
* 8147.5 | 11.3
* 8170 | 11.3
